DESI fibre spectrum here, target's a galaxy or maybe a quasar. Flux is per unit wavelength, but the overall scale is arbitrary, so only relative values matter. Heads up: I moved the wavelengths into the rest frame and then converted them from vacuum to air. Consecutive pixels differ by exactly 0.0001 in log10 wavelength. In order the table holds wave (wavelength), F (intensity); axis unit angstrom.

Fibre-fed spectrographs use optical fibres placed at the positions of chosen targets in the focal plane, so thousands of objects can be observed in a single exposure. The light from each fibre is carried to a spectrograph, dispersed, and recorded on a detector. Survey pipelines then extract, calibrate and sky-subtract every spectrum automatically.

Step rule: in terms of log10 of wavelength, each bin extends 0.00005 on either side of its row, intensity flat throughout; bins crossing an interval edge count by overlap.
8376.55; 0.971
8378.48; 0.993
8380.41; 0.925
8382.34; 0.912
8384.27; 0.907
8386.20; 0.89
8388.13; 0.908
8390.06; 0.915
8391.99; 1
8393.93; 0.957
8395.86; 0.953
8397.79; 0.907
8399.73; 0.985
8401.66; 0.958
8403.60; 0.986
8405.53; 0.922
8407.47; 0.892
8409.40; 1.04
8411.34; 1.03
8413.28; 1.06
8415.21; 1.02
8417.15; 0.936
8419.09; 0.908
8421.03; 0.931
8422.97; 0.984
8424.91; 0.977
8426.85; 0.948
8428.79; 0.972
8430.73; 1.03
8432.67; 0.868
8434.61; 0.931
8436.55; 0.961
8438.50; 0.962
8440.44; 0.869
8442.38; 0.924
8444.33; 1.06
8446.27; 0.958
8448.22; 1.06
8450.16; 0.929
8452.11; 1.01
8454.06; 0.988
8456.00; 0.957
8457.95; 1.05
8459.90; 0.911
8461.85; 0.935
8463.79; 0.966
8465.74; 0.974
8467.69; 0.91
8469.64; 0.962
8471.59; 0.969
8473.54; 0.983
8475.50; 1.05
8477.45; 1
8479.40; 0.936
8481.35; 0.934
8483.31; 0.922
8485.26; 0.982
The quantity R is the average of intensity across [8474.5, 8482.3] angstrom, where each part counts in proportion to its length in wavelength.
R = 0.98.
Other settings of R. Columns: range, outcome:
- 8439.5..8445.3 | 0.951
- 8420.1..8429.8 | 0.963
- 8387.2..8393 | 0.941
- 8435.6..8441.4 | 0.93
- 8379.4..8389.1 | 0.909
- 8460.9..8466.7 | 0.96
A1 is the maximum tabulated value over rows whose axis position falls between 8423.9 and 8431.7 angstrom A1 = 1.03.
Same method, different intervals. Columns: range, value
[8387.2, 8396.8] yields 1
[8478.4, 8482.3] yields 0.936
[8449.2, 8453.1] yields 1.01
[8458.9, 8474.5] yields 0.983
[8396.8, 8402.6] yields 0.985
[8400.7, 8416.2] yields 1.06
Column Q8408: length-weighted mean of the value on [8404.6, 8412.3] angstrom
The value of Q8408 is 0.971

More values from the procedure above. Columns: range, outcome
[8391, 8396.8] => 0.969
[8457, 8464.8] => 0.966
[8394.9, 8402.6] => 0.951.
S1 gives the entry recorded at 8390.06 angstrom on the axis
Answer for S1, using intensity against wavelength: 0.915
